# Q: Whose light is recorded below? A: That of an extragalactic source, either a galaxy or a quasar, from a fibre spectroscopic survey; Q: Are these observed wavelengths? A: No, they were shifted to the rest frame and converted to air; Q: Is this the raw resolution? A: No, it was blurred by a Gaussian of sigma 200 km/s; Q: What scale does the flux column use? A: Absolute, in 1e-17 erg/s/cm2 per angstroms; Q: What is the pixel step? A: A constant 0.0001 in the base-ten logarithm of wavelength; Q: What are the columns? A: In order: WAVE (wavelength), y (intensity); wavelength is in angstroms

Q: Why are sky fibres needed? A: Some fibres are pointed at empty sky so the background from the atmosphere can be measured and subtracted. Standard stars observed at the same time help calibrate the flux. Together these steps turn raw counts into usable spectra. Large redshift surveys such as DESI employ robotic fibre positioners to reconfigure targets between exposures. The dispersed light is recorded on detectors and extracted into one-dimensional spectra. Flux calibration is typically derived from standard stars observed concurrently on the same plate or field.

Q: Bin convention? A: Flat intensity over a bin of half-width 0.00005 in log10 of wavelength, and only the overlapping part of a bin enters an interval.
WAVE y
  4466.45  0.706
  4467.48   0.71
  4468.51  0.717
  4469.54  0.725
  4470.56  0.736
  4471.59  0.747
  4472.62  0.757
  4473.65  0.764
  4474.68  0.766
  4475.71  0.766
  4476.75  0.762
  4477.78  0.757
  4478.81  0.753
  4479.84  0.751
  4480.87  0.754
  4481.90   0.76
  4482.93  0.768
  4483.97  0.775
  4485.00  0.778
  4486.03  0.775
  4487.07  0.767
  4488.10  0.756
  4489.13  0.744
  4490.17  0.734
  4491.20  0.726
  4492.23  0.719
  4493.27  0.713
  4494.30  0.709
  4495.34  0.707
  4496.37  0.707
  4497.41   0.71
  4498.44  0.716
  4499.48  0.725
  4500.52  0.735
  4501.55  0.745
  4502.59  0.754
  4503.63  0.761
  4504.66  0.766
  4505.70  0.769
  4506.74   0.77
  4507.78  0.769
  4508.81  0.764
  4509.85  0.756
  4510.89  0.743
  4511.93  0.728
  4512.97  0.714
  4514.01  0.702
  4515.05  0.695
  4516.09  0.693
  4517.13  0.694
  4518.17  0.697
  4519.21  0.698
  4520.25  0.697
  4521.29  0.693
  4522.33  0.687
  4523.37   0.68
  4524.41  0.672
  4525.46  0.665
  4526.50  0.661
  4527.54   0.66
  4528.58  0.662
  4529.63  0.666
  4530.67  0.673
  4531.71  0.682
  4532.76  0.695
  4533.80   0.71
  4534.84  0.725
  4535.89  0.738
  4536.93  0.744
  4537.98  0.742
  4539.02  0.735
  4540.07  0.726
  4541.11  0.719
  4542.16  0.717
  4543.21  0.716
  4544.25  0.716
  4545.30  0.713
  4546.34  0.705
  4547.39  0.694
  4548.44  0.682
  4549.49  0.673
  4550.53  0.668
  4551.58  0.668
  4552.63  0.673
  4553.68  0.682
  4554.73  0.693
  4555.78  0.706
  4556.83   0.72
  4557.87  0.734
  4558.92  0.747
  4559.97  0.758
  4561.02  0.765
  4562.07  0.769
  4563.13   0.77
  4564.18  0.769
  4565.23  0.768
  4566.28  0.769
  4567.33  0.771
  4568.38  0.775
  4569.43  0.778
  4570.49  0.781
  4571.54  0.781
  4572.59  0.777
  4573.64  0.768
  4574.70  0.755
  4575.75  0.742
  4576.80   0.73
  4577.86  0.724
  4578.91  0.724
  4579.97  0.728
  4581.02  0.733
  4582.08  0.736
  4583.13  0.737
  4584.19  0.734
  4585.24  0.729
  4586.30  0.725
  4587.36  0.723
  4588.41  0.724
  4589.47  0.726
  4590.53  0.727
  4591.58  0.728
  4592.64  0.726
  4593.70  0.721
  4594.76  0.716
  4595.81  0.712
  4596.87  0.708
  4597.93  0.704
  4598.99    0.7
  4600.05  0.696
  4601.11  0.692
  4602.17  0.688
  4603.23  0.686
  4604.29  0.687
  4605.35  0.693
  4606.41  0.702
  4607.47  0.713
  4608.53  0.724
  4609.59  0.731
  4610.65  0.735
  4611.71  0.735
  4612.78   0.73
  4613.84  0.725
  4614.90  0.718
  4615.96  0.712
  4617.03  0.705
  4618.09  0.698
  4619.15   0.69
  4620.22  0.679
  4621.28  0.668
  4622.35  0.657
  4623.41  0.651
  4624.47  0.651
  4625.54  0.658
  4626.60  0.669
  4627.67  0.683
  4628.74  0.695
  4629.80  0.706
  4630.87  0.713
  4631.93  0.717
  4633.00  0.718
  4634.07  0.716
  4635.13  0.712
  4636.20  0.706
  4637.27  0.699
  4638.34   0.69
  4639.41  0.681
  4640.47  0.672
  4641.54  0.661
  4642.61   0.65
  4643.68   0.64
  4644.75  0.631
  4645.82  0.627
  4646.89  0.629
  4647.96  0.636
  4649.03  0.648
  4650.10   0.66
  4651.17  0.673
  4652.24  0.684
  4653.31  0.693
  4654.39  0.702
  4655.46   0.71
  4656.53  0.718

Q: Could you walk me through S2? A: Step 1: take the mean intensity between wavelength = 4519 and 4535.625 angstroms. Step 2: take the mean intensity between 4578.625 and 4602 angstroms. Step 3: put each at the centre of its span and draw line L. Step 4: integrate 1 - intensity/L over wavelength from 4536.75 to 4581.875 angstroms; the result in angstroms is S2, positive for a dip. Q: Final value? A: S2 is -2.0 angstroms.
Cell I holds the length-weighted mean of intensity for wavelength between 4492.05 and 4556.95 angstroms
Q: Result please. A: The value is 0.71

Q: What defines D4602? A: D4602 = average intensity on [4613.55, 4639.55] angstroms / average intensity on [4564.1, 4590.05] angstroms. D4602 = 0.9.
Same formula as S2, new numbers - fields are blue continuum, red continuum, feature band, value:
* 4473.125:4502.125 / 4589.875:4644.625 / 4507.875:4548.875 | 1.4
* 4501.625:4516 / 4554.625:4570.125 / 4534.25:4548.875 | 0.6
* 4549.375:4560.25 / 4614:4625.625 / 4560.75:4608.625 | -2.7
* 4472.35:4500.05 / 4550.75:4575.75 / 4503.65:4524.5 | 0.7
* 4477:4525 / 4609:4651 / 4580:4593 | -0.5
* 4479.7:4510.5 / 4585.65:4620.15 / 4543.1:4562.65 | 0.5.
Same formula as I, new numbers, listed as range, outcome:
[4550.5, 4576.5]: 0.745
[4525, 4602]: 0.722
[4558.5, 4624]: 0.727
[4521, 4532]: 0.672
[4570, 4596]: 0.737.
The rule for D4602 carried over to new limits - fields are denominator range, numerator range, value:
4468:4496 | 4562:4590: 1.00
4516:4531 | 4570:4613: 1.07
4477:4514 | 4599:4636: 0.94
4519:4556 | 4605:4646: 1.00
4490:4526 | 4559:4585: 1.05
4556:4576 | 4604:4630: 0.91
